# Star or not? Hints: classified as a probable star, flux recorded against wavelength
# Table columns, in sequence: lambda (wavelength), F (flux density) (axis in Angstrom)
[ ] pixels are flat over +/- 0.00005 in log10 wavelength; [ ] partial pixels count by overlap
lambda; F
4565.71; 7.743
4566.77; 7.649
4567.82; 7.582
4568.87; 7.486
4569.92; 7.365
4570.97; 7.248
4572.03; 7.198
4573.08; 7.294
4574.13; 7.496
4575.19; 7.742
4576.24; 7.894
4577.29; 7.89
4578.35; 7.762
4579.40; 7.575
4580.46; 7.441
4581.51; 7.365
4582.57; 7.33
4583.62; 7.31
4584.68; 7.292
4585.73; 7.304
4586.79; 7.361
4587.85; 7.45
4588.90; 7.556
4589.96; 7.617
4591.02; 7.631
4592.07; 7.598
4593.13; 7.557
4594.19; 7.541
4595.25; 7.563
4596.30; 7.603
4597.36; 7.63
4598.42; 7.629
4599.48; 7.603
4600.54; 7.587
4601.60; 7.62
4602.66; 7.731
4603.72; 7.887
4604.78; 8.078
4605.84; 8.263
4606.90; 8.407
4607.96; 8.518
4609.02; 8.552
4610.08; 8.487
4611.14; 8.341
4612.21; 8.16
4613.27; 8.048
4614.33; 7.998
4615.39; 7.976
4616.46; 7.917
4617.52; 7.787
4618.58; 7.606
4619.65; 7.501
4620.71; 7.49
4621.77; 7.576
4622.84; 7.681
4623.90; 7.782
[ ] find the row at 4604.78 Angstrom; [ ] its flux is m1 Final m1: 8.078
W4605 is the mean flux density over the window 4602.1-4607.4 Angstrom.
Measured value 8.07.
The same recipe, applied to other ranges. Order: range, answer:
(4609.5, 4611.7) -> 8.4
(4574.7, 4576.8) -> 7.85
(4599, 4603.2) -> 7.63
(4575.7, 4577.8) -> 7.92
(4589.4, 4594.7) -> 7.58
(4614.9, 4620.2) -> 7.75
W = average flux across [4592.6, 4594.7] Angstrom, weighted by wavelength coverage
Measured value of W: 7.54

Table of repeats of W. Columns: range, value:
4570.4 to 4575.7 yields 7.39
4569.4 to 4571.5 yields 7.3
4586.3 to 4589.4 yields 7.46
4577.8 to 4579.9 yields 7.67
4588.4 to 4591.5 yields 7.59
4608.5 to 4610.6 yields 8.53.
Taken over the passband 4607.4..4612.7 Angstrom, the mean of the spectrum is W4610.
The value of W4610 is 8.41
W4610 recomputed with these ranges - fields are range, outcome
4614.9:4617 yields 7.93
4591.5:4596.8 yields 7.59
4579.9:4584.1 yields 7.36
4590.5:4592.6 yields 7.64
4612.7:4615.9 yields 8.03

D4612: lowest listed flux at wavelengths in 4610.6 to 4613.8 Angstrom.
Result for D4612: 8.048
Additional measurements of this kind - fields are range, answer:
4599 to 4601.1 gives 7.587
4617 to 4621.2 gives 7.49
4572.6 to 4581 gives 7.294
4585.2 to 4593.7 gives 7.304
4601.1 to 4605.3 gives 7.62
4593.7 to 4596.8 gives 7.541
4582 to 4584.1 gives 7.31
